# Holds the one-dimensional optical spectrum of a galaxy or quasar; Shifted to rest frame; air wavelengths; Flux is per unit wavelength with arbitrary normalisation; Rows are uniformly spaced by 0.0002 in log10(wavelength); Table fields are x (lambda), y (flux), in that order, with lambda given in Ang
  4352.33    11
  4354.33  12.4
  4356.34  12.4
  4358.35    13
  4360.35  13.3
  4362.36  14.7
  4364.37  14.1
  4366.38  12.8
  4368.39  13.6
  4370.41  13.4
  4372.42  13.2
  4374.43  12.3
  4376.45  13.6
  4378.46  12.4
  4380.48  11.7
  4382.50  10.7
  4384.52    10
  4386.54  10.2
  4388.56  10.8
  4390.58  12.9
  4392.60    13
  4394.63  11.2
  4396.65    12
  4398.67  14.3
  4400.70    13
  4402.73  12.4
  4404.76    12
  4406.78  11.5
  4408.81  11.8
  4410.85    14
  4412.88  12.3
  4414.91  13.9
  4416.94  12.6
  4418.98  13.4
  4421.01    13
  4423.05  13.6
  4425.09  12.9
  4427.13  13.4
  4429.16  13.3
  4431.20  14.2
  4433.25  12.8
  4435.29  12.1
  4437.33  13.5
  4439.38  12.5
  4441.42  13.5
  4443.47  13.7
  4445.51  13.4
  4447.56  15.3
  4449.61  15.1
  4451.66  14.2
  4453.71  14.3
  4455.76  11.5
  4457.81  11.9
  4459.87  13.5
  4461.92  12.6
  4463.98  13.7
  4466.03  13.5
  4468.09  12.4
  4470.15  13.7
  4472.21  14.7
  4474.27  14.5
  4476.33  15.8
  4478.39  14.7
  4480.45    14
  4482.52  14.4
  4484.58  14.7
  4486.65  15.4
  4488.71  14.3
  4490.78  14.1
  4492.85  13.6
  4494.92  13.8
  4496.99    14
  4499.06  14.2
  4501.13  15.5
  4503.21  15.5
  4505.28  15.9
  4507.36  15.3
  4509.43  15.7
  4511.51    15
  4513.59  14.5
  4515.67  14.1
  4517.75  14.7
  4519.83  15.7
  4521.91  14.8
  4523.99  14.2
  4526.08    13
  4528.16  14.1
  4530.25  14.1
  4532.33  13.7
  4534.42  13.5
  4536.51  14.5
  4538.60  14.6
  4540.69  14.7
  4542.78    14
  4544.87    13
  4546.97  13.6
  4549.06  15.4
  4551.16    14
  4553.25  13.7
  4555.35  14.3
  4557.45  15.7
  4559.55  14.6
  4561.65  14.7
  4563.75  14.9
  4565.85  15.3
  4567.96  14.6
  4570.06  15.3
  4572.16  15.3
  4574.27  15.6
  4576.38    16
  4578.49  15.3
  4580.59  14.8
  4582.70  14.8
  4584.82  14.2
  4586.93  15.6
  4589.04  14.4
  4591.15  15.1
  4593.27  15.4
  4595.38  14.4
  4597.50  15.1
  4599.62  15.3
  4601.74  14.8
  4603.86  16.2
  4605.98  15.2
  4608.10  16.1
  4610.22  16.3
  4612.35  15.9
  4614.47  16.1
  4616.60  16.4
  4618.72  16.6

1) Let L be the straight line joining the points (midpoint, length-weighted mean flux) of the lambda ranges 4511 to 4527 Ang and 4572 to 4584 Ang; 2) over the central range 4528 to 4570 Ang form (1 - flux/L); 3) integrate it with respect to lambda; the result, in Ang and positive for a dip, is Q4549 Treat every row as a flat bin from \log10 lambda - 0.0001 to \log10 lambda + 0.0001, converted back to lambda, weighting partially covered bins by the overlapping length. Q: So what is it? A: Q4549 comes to 1.4 Ang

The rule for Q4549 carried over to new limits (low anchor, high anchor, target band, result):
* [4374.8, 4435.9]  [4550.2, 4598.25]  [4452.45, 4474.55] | 0.11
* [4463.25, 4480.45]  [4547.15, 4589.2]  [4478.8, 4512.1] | -0.90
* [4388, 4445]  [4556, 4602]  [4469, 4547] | -2.13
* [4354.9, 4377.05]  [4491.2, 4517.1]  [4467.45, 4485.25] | 0.11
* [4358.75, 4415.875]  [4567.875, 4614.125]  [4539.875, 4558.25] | 0.60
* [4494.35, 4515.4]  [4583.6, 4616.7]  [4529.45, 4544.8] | 1.02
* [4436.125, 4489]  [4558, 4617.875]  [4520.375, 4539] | 0.69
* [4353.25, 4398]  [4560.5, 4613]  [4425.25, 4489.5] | -1.06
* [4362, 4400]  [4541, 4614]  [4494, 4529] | -1.47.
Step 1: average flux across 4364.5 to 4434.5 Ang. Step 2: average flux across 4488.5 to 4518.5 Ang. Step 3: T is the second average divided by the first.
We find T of 1.16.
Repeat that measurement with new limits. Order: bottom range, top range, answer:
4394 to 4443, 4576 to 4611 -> 1.18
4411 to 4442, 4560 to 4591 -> 1.14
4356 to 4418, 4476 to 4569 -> 1.16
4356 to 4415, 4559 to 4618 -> 1.22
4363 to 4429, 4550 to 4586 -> 1.18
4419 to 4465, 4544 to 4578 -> 1.10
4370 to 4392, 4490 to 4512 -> 1.24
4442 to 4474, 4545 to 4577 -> 1.09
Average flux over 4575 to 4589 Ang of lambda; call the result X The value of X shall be 15.1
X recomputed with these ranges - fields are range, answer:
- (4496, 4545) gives 14.5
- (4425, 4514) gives 14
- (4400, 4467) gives 13.2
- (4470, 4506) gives 14.6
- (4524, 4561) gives 14.2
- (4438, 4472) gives 13.5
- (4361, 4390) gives 12.4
